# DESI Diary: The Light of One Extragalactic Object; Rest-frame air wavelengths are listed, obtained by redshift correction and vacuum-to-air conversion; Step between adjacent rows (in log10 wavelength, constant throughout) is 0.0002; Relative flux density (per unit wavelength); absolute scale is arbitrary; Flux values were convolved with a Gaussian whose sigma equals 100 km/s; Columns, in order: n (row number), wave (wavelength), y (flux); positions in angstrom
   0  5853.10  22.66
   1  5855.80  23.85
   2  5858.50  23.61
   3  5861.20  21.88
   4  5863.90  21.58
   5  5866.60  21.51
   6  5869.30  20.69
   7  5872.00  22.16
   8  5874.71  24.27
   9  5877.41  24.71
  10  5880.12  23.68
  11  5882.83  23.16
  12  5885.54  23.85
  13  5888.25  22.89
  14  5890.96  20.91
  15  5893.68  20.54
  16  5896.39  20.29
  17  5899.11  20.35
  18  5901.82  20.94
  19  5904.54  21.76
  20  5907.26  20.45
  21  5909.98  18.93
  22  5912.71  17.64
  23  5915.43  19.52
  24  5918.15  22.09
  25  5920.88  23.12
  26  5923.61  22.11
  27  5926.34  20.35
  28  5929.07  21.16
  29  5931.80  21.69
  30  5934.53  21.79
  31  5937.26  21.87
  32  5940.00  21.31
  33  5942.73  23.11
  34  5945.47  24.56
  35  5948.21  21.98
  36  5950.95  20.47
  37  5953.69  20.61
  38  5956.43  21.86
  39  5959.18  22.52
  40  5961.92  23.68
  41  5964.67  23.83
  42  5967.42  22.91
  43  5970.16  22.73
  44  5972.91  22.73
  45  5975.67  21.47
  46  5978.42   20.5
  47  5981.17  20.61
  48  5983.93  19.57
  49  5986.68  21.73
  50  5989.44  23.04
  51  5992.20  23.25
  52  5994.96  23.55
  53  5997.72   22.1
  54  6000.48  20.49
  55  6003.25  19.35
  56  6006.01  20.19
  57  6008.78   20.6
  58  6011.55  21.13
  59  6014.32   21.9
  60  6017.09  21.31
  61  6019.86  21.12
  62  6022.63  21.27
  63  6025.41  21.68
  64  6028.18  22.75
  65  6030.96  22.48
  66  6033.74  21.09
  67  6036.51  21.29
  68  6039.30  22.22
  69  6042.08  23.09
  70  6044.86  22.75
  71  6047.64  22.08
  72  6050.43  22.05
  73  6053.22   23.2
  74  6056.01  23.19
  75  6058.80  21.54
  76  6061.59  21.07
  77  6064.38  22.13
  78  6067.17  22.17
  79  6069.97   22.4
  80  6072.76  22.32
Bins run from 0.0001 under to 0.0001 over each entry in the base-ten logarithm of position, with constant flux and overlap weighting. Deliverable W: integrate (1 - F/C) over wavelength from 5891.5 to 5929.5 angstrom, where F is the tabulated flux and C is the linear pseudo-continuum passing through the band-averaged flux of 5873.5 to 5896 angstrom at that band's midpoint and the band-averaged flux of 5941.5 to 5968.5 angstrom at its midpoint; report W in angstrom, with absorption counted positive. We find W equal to 3.5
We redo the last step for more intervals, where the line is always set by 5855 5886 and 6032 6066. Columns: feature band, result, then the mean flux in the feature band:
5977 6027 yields 2.3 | 21.3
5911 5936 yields 1.8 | 21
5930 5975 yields 0.4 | 22.3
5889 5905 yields 1.4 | 20.8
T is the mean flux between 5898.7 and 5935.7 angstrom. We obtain 20.9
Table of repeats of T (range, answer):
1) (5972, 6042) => 21.5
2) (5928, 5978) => 22.2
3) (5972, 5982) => 21.3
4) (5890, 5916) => 20.1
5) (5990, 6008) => 21.5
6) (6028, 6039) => 21.8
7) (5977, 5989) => 20.8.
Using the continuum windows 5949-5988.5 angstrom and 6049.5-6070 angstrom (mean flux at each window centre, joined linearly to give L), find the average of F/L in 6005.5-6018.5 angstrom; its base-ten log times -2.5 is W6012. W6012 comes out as 0.05 mag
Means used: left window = 21.8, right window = 22.2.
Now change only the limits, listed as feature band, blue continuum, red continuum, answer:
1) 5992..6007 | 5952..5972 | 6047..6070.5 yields 0.05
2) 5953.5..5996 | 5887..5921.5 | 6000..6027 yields -0.07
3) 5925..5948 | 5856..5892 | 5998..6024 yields -0.01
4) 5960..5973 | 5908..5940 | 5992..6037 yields -0.10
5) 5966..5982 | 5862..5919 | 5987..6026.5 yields -0.02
